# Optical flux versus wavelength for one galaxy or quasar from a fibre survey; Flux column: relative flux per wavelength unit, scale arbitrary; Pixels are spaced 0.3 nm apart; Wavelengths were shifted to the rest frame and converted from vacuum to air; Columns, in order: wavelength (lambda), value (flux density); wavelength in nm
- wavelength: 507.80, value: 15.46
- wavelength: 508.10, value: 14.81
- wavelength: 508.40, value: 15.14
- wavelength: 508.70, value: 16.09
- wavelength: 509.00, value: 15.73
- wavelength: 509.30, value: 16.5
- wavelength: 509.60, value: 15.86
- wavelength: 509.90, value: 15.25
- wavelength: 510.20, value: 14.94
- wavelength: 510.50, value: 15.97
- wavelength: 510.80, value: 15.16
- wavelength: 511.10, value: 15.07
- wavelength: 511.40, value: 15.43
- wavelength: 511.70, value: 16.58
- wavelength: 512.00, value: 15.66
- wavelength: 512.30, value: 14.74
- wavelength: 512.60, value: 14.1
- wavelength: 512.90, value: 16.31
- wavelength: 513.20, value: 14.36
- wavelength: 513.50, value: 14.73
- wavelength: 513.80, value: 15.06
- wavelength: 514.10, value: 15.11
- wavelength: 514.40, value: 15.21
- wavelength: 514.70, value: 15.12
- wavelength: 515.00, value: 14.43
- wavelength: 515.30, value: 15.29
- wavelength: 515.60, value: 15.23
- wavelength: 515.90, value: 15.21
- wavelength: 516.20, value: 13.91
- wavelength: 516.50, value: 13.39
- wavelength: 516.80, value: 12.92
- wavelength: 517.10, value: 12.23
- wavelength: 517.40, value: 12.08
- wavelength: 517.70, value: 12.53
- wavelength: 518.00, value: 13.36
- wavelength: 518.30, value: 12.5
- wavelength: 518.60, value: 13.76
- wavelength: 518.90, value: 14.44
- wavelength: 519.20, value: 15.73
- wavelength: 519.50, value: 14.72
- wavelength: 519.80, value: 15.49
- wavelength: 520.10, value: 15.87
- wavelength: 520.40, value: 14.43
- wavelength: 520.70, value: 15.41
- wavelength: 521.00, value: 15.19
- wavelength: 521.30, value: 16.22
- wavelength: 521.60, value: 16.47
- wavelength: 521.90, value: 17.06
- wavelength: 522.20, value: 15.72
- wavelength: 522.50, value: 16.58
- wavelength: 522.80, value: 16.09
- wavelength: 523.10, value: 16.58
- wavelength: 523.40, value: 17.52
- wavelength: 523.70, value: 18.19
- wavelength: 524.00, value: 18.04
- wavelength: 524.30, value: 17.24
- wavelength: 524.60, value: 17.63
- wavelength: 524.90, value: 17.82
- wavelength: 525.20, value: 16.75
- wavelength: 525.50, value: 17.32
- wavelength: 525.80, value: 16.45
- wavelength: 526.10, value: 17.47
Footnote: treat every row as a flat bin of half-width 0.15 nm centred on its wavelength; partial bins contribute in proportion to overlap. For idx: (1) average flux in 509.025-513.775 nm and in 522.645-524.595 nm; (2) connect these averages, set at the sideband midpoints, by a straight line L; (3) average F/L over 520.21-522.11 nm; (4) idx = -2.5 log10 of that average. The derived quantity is 0.07 mag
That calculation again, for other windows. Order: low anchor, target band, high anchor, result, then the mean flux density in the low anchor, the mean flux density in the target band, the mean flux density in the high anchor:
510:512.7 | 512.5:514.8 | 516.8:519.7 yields -0.02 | 15.3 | 15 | 13.5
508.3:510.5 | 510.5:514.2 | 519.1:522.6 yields 0.03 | 15.7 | 15.2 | 15.7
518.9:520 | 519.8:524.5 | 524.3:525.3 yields -0.01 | 15.2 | 16.4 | 17.4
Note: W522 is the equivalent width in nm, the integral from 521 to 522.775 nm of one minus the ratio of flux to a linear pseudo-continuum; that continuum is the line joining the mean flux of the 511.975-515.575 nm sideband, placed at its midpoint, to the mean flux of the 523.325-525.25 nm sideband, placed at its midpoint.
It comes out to 0.08 nm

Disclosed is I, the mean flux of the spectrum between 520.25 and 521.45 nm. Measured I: 15.3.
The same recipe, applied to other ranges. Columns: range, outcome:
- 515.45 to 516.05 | 15.2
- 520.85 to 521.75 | 16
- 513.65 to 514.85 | 15.1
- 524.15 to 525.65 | 17.4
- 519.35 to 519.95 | 15.1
